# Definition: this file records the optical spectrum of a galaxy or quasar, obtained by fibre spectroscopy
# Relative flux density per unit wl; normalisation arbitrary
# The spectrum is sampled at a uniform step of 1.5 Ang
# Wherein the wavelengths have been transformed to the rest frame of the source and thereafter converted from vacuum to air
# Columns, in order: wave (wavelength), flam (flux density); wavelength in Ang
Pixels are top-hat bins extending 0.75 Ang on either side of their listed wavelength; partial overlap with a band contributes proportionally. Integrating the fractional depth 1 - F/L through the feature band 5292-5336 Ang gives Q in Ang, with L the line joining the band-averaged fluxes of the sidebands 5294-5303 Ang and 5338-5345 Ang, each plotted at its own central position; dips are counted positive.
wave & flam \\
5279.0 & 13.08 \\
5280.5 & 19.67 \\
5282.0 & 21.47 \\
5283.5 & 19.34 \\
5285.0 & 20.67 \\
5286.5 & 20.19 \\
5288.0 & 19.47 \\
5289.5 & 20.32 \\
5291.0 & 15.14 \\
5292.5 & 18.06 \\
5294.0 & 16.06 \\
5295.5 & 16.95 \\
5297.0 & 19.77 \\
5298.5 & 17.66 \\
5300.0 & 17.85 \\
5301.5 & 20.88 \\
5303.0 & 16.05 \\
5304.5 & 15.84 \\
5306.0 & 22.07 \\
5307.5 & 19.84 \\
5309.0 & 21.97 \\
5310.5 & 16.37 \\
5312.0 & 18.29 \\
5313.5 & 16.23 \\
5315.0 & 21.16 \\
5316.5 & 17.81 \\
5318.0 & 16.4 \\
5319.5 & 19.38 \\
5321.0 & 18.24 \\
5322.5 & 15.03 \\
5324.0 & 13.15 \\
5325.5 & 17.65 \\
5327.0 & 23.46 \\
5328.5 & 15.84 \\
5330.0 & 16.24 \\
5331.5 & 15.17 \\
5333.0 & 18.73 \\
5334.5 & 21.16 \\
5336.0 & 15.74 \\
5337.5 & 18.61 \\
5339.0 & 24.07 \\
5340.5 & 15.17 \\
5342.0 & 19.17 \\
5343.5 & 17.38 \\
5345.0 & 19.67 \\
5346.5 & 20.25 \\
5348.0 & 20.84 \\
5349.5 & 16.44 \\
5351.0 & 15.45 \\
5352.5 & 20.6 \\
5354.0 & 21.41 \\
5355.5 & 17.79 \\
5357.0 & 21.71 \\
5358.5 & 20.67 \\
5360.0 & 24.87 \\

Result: 1.1 Ang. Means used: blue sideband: 18.2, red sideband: 19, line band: 18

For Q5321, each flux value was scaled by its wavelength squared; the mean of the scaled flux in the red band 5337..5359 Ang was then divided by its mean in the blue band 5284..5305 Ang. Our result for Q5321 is 1.1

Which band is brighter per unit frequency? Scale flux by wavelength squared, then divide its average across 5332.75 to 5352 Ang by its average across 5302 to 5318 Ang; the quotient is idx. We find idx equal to 1.02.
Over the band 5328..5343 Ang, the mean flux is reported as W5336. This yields 18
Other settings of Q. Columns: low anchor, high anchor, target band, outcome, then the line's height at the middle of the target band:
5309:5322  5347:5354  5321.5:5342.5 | 0.7 Ang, 18.4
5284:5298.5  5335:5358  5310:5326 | 1.3 Ang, 18.7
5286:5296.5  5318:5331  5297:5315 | -1.0 Ang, 17.7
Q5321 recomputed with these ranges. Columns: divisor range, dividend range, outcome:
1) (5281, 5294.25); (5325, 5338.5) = 0.97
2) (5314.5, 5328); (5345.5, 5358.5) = 1.09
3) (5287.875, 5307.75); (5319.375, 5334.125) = 0.96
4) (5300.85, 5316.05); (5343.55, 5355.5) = 1.03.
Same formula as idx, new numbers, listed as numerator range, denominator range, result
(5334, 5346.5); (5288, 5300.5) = 1.08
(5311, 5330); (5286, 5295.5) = 0.99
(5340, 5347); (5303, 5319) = 1.01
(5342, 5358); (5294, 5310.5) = 1.05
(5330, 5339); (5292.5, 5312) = 1.00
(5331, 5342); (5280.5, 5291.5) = 0.96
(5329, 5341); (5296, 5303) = 0.99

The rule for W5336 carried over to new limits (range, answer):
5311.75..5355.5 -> 18.2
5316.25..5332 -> 17.1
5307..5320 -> 18.6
